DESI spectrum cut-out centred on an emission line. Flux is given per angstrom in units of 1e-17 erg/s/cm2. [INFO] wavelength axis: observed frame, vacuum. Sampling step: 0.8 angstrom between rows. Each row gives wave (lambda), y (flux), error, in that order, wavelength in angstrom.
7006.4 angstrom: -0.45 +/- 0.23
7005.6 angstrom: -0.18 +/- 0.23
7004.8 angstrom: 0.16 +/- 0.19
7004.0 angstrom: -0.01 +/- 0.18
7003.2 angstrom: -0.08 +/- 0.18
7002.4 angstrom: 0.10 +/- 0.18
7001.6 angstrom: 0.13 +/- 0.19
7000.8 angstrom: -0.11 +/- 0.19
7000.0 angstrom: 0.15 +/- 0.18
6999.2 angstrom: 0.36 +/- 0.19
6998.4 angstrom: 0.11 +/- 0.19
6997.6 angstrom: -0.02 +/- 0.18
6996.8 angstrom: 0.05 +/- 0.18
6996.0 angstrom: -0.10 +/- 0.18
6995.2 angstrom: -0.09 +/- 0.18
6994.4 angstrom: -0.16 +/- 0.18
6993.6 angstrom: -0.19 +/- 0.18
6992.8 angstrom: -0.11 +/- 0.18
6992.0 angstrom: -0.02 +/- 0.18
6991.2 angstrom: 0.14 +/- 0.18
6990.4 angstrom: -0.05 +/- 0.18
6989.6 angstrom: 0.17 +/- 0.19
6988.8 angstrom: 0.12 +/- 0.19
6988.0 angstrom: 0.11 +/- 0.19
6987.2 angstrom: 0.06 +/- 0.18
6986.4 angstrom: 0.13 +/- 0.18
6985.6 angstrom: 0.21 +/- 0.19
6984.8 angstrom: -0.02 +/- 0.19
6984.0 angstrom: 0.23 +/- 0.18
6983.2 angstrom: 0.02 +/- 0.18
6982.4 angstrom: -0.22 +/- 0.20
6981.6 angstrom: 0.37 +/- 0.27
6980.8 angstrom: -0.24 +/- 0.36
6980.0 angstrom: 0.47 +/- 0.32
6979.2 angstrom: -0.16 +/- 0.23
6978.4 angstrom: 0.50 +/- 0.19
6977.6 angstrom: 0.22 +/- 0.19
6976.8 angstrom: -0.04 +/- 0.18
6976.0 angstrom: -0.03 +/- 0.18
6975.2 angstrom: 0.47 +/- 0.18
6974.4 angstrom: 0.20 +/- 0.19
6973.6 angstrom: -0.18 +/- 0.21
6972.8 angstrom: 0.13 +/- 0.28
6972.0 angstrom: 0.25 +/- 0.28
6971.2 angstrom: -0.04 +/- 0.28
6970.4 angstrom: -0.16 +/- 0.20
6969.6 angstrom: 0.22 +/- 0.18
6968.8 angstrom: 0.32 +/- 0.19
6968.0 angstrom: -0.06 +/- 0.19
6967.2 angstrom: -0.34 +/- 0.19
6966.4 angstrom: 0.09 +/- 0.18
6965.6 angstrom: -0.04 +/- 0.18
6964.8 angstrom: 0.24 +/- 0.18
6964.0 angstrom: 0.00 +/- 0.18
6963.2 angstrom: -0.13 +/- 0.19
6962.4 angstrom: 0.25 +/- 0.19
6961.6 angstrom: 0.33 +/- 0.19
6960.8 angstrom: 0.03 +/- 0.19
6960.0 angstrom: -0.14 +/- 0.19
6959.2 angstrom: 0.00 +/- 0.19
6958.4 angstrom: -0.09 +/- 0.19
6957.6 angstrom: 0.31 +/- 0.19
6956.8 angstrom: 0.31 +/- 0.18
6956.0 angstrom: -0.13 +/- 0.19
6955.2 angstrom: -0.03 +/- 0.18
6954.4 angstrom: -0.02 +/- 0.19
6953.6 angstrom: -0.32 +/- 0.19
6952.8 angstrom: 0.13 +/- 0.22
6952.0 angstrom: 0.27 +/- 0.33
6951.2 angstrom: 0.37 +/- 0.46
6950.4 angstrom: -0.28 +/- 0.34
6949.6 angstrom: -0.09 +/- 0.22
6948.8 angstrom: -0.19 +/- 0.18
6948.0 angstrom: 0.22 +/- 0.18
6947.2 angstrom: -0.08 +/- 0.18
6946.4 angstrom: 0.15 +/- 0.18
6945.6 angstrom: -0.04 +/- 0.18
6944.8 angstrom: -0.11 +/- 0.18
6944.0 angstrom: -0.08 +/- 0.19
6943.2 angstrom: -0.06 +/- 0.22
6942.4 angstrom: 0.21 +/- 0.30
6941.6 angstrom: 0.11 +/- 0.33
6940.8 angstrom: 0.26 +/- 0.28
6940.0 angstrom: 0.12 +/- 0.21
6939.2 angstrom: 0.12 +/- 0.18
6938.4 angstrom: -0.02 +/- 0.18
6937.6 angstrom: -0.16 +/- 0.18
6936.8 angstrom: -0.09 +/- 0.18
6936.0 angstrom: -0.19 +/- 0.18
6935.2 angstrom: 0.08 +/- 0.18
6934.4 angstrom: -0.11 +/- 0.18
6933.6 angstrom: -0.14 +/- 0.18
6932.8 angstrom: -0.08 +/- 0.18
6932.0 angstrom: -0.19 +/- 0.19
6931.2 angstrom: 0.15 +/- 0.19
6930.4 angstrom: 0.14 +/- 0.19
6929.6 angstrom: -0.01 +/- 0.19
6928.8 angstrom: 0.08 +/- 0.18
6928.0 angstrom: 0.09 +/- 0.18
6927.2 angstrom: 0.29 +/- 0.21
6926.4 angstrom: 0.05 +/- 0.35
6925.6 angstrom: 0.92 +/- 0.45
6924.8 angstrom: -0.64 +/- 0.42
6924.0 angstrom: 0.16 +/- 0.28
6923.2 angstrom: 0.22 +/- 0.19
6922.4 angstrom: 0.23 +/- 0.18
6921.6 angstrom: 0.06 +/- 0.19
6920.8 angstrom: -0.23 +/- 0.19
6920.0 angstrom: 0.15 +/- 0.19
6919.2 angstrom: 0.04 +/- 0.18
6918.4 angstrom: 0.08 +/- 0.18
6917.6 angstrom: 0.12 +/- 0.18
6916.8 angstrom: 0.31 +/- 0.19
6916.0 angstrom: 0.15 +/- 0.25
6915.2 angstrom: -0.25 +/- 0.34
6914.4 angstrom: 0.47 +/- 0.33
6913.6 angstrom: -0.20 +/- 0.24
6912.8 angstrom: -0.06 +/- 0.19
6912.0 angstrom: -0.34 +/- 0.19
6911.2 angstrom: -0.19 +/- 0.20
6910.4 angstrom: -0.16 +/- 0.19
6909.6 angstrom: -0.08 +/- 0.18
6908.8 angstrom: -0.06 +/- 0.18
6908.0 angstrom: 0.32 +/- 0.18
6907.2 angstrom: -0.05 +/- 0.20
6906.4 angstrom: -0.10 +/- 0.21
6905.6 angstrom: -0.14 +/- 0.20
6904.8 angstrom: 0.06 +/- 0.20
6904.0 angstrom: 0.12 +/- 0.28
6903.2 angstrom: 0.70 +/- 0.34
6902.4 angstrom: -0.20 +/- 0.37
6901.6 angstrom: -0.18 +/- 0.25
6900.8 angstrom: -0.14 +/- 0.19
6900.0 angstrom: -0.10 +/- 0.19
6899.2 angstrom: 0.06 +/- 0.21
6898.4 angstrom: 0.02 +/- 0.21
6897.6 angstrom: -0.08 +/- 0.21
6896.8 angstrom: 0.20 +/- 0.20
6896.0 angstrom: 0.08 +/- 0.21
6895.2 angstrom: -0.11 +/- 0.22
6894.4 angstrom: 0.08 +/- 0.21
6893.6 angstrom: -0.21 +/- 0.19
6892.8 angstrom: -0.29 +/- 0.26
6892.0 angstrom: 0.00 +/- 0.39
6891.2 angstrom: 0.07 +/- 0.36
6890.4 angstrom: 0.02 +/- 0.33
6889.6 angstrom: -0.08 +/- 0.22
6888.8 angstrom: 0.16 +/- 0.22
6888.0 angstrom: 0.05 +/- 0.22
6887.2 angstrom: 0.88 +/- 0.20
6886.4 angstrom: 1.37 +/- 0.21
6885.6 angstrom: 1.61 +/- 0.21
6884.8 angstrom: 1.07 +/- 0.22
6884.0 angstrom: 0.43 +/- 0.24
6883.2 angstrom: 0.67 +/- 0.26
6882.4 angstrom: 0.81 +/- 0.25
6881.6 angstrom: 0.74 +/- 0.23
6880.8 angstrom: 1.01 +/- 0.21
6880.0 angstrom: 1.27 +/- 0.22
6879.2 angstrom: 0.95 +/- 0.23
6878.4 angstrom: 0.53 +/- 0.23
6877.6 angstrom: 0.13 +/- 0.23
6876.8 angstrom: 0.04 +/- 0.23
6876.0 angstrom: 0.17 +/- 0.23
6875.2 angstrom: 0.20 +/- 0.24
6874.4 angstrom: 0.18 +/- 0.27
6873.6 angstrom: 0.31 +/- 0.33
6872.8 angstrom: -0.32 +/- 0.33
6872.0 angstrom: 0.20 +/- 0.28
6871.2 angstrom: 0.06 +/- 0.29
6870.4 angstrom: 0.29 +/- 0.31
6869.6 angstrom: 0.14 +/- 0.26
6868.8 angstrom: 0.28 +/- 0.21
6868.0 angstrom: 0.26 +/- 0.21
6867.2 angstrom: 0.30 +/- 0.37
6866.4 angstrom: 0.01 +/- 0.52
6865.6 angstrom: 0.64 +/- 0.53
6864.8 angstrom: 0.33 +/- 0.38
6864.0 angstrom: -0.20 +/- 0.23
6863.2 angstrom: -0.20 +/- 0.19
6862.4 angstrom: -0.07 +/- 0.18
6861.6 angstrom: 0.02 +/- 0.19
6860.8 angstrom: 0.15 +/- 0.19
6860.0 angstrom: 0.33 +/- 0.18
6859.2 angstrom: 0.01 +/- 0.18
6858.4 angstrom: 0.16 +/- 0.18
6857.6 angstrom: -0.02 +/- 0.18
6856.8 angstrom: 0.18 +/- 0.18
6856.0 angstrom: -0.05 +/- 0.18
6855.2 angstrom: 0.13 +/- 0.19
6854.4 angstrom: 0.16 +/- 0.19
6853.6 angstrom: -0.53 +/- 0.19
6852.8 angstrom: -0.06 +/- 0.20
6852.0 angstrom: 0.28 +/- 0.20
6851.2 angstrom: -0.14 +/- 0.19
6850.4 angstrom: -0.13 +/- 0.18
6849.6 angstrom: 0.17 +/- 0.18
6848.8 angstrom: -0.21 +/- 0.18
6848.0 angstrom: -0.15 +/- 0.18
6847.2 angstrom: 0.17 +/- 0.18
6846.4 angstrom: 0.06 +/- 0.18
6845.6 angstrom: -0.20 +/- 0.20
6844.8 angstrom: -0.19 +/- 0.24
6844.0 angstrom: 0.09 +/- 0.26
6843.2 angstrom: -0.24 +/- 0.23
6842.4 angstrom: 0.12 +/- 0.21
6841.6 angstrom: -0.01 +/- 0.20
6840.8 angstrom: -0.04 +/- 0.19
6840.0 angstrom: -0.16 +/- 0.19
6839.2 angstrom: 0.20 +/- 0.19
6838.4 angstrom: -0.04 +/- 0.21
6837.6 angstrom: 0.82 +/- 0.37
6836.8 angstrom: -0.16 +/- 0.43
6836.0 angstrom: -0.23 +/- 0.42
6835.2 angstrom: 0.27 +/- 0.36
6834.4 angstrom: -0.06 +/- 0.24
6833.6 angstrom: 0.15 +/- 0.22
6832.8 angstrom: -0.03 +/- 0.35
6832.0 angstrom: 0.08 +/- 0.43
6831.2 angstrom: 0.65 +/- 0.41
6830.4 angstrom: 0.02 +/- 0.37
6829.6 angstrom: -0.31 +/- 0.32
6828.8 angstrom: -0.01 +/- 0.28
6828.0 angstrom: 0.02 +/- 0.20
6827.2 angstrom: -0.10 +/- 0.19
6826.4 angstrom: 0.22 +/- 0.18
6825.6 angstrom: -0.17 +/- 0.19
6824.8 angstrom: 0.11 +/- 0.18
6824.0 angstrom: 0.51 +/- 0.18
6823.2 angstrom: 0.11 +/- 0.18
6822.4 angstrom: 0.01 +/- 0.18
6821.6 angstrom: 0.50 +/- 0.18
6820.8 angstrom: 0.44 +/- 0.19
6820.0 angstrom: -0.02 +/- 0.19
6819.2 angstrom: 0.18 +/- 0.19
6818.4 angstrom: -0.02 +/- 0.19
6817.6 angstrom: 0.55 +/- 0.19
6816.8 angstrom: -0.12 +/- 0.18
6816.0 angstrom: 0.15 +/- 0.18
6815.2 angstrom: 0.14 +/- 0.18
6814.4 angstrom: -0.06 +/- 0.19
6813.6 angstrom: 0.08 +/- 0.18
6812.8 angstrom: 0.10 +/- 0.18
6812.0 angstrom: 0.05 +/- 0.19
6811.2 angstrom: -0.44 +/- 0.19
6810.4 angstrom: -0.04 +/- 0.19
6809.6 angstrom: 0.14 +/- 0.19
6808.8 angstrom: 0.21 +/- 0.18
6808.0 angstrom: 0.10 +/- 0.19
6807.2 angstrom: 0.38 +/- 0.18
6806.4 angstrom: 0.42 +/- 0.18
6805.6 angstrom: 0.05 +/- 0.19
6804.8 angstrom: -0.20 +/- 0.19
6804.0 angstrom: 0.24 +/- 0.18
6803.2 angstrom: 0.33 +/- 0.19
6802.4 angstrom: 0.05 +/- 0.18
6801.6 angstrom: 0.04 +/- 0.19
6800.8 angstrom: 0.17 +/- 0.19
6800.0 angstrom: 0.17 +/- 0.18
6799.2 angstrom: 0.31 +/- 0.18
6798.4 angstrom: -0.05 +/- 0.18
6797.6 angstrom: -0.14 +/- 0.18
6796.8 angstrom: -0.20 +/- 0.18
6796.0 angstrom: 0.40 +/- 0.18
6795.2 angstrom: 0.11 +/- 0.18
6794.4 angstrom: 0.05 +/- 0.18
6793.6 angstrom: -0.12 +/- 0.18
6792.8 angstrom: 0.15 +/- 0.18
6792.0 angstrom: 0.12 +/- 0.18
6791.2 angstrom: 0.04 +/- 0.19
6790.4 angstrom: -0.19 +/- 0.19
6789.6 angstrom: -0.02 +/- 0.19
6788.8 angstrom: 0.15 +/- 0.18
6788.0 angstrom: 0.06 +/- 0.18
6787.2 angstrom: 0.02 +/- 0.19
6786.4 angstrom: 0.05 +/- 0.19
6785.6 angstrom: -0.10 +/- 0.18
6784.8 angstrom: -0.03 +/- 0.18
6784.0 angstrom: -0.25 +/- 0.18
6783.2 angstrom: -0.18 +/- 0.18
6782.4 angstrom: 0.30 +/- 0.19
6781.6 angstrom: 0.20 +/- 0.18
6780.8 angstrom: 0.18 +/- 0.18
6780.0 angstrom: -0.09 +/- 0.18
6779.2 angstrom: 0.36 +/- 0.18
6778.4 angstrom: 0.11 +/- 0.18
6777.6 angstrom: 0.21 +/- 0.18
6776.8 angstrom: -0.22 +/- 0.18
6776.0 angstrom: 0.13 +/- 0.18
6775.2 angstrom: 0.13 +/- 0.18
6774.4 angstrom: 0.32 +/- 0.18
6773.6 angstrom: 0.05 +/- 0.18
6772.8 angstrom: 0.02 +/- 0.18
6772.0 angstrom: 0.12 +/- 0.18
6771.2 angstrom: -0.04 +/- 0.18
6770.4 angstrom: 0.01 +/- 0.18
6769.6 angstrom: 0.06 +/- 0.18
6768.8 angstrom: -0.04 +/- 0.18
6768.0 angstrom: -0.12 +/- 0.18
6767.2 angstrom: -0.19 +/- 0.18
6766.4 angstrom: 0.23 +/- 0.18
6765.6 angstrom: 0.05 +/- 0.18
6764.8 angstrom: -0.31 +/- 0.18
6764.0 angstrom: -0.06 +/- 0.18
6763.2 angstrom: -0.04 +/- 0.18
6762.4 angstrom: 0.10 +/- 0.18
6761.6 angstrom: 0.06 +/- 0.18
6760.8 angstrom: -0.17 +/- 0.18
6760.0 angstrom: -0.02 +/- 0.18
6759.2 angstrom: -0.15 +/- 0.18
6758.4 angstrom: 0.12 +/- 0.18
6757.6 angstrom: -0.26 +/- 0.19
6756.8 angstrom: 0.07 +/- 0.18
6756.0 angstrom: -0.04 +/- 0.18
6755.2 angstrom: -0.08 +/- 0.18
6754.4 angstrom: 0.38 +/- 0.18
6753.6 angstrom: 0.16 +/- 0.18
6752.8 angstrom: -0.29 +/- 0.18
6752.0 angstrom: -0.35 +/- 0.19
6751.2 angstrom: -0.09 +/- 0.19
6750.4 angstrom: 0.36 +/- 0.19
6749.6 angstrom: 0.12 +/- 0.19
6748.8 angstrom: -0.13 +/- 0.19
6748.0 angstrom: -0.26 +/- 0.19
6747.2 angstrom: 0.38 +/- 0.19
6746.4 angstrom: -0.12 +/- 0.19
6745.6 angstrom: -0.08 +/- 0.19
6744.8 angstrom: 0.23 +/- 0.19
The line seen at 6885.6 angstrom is [O II] 3727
